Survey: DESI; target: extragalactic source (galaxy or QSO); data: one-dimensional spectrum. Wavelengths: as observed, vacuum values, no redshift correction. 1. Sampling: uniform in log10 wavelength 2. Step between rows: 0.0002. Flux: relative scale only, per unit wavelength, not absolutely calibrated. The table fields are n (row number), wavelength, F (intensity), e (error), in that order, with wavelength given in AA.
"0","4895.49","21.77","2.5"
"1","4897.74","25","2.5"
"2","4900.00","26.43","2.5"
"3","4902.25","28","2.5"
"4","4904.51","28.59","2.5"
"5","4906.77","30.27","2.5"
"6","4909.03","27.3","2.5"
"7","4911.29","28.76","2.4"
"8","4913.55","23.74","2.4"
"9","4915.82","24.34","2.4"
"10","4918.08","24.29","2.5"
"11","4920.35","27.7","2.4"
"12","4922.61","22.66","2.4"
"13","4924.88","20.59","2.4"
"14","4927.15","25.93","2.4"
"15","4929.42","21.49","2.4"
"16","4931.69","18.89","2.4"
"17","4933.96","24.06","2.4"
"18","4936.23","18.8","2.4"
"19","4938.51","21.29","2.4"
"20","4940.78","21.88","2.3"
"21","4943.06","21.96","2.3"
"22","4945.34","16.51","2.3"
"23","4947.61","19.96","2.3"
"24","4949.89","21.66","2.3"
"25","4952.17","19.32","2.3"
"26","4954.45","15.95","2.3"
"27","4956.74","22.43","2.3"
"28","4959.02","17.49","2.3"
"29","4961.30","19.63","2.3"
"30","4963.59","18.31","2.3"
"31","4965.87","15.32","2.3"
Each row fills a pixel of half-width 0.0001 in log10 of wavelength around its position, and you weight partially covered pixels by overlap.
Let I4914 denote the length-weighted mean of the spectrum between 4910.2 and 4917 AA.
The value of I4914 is 25.6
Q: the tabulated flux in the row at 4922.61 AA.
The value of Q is 22.66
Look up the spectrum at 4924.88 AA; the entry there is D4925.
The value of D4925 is 20.59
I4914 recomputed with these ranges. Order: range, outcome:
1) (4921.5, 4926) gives 21.6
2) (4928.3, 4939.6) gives 20.9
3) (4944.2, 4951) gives 19.4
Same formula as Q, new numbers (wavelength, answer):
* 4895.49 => 21.77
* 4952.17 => 19.32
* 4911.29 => 28.76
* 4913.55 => 23.74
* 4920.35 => 27.7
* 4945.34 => 16.51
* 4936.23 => 18.8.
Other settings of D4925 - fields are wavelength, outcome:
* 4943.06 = 21.96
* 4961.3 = 19.63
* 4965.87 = 15.32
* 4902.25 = 28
